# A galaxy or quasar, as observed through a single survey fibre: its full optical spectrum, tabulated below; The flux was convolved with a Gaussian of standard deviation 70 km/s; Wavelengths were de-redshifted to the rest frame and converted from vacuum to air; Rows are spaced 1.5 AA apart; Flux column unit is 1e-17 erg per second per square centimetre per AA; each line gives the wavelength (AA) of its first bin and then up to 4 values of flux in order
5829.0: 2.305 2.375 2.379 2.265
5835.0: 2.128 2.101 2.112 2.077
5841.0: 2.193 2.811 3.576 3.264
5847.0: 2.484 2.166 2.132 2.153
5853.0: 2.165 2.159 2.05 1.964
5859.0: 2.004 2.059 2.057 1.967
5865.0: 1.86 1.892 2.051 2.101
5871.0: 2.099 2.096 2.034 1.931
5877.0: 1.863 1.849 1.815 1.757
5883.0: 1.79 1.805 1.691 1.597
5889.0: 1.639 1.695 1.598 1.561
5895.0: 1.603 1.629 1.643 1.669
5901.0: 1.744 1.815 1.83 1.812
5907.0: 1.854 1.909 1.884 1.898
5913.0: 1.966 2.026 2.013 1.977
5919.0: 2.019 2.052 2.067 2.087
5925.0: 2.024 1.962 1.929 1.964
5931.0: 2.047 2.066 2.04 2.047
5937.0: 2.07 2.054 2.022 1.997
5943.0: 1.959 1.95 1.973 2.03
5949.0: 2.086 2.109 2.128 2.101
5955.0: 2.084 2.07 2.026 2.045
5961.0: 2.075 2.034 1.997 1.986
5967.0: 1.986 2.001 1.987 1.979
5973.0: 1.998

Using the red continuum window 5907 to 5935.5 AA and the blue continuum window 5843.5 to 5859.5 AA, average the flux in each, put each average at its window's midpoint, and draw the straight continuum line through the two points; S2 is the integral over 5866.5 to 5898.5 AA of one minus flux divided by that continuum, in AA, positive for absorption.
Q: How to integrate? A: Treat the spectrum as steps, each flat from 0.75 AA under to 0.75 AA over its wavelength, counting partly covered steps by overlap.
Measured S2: 5.8 AA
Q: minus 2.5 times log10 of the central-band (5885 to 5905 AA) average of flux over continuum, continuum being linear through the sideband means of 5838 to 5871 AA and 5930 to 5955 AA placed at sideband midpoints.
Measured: 0.27 mag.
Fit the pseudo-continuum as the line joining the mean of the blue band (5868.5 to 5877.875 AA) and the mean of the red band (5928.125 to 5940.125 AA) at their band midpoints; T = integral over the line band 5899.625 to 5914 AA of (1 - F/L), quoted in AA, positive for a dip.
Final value 1.25 AA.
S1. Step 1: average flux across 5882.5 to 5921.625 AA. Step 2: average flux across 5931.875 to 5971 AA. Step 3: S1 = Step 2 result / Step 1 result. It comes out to 1.13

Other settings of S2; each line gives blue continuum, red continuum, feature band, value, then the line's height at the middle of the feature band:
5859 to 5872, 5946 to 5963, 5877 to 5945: 5.52 AA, 2.04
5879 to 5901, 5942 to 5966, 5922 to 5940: -1.09 AA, 1.91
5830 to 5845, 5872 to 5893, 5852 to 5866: 0.57 AA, 2.12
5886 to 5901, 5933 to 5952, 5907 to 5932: -1.90 AA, 1.85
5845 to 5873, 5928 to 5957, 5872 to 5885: 1.43 AA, 2.11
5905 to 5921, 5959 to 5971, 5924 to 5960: -0.90 AA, 1.98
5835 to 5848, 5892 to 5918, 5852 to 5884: 3.66 AA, 2.24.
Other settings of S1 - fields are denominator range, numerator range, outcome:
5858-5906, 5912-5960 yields 1.11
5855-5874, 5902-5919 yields 0.95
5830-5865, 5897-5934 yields 0.85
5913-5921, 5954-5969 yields 1.01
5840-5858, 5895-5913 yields 0.74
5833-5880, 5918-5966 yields 0.93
